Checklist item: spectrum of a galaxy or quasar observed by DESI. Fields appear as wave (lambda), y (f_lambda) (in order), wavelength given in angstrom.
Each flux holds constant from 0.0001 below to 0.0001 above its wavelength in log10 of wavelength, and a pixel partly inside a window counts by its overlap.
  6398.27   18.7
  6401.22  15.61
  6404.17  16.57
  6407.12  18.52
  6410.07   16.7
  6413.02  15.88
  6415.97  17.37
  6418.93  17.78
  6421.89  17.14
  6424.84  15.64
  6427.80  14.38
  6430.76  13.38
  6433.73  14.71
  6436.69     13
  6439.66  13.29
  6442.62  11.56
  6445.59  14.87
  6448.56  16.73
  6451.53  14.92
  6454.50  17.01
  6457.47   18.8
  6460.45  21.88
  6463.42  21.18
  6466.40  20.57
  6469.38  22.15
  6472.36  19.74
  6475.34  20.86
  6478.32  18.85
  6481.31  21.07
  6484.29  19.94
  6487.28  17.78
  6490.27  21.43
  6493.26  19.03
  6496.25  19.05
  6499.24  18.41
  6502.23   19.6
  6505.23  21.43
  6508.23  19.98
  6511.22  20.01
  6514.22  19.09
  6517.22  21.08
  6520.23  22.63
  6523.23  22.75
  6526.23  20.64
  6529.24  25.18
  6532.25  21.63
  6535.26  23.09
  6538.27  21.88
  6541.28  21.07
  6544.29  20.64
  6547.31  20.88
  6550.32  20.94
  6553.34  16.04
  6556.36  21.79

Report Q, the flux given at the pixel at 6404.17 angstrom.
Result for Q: 16.57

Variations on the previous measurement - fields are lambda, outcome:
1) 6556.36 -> 21.79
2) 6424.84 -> 15.64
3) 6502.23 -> 19.6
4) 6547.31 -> 20.88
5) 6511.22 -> 20.01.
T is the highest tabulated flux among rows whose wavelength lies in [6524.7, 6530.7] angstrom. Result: 25.18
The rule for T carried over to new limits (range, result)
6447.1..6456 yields 17.01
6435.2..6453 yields 16.73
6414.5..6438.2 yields 17.78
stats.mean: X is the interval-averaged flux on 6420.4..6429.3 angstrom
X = 15.7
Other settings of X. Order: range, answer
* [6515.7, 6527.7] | 21.8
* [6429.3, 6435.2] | 14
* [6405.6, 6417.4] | 17.1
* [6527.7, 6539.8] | 22.9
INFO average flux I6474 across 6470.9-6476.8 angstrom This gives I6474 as 20.3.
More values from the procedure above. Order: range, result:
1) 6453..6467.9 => 19.9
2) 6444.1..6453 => 15.5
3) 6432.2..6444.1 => 13.1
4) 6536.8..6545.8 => 21.2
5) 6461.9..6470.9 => 21.3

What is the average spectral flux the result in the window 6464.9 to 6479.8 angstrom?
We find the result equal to 20.4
